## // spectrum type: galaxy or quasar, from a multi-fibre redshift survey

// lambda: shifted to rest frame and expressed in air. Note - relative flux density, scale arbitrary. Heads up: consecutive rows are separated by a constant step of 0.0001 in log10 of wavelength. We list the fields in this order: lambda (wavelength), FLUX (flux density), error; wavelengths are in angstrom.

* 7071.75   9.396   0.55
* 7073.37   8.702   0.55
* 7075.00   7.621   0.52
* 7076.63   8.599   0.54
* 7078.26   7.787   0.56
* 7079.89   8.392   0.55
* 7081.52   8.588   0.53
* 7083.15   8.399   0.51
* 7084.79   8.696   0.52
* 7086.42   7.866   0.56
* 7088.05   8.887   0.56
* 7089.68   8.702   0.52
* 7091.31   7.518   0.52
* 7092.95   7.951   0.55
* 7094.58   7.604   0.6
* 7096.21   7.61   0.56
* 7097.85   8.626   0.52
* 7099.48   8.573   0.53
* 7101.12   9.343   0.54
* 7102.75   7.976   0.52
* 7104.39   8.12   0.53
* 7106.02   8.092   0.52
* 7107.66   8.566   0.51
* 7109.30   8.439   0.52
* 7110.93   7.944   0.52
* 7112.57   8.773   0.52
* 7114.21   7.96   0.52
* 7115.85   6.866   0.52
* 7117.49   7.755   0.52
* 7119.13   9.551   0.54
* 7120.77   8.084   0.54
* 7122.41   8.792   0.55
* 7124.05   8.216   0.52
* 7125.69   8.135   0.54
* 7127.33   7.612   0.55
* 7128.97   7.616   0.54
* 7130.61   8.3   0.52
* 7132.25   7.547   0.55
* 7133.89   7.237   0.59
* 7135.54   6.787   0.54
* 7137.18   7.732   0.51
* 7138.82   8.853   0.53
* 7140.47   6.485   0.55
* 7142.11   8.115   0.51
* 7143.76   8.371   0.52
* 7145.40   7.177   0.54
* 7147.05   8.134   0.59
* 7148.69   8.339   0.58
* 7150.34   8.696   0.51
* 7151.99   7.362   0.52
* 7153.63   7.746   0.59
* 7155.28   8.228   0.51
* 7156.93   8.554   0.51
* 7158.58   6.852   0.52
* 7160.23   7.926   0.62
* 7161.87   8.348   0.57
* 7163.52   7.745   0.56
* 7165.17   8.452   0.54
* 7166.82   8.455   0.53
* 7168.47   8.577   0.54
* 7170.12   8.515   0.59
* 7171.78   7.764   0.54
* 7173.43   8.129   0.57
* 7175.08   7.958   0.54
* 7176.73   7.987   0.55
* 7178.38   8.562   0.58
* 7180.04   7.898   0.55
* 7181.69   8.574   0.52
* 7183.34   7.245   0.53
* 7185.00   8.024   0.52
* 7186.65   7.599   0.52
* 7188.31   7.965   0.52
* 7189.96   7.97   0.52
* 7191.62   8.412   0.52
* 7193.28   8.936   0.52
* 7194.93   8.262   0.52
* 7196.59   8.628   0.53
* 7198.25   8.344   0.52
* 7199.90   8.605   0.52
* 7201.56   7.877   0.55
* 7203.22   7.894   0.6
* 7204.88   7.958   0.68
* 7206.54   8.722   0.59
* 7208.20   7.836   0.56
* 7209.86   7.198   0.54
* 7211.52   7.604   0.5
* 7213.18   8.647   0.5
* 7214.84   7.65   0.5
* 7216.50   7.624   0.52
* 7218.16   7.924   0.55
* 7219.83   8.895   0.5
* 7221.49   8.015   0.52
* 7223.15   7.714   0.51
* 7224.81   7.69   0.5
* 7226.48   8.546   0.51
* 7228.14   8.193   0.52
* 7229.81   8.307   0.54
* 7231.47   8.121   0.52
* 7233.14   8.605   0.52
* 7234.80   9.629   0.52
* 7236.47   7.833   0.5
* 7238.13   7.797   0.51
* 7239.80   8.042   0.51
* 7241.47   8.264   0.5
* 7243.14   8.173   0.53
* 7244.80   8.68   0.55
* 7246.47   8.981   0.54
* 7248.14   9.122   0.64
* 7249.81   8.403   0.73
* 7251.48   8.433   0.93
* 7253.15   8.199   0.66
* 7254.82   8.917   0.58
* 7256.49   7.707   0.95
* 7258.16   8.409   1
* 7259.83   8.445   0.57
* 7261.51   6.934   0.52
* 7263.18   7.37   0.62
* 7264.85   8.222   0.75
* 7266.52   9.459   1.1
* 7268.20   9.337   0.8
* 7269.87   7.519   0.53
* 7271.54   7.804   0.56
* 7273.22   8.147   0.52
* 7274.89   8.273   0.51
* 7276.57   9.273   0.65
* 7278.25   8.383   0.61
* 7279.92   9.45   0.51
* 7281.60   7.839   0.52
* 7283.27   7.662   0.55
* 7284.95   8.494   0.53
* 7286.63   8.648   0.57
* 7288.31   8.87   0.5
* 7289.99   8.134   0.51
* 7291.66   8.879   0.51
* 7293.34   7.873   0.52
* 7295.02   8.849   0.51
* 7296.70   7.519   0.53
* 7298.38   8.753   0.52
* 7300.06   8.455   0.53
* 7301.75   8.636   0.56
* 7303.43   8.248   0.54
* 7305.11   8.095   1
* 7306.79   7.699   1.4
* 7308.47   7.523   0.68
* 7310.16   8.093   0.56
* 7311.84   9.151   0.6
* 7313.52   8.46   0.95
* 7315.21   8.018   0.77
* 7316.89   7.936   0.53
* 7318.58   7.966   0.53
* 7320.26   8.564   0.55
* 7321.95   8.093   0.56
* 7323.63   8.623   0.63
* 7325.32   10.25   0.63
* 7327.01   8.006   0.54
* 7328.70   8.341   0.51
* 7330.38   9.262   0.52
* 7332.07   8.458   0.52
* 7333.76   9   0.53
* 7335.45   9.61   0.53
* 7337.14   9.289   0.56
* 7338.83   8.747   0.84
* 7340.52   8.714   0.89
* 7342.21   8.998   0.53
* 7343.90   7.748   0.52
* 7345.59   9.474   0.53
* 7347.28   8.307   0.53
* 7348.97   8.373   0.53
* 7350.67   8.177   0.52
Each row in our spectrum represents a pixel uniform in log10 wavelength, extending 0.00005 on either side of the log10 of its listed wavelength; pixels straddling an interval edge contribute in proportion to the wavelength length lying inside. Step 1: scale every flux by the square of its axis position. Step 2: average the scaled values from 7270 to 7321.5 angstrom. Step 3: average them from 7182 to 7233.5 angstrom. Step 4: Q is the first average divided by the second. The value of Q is 1.1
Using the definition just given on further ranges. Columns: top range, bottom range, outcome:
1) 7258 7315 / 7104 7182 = 1.08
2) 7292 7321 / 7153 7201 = 1.05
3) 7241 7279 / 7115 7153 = 1.10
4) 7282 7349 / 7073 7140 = 1.11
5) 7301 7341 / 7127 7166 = 1.14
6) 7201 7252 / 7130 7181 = 1.05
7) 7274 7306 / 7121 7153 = 1.12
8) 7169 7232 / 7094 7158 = 1.03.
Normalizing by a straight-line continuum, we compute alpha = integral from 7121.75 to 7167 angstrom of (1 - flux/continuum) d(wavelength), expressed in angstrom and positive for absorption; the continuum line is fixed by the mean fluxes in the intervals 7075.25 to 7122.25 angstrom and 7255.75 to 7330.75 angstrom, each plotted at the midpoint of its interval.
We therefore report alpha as 2.0 angstrom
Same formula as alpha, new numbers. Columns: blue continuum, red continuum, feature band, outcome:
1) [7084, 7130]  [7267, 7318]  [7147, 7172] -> 0.4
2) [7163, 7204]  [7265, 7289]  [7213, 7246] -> 0.5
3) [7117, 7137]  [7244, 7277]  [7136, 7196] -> 0.3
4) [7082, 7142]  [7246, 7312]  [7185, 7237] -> 0.5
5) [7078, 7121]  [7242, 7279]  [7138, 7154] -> 0.7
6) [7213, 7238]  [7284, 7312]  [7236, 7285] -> -0.3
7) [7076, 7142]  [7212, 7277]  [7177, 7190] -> 0.4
